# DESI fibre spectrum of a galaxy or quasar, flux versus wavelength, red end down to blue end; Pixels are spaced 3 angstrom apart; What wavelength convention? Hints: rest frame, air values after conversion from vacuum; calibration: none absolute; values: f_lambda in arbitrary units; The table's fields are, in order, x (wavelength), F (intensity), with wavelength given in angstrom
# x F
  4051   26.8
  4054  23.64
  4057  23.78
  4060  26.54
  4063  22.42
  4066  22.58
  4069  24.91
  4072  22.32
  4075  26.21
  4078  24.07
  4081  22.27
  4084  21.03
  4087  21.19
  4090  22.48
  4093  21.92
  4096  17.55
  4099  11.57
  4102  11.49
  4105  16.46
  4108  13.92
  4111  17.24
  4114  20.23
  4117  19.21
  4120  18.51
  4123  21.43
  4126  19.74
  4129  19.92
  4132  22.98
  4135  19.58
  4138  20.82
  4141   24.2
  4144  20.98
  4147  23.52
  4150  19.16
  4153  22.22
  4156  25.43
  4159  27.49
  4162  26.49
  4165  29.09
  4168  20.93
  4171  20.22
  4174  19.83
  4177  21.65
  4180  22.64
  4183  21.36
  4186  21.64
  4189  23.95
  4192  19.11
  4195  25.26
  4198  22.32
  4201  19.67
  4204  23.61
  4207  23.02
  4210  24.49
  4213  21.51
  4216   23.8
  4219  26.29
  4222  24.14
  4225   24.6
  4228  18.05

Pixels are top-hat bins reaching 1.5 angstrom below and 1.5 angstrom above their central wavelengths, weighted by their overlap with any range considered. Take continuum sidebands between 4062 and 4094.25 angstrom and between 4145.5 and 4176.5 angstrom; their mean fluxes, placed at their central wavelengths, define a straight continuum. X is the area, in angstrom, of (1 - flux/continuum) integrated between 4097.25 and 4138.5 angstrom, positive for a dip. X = 9.1 angstrom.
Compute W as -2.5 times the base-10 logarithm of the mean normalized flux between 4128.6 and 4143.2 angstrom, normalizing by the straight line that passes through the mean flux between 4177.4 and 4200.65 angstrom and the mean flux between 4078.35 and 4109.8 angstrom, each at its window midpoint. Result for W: -0.09 mag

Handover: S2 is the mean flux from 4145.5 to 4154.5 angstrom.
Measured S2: 21.6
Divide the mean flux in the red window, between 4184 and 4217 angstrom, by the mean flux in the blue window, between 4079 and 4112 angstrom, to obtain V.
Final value 1.25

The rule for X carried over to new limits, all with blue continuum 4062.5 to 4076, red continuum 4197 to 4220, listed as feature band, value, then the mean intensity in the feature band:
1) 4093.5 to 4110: 6.2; 14.8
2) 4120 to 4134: 1.6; 20.7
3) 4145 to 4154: 0.7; 21.6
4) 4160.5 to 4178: 0.1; 23.1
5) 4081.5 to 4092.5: 0.9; 21.7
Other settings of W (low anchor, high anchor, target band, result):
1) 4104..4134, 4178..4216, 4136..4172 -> -0.14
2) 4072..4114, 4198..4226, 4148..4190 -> -0.06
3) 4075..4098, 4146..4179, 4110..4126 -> 0.15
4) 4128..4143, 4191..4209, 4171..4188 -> 0.03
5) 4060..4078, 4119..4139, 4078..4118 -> 0.21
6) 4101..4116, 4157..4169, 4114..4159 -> -0.01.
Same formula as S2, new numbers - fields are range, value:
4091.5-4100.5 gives 17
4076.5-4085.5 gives 22.5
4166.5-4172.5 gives 20.6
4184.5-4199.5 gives 22.5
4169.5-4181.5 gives 21.1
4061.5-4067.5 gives 22.5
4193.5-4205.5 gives 22.7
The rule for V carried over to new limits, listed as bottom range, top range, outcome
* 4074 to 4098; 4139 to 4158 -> 1.04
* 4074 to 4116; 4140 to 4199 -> 1.20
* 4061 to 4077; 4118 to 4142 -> 0.87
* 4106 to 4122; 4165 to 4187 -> 1.21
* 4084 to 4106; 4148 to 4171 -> 1.36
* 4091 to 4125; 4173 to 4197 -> 1.27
